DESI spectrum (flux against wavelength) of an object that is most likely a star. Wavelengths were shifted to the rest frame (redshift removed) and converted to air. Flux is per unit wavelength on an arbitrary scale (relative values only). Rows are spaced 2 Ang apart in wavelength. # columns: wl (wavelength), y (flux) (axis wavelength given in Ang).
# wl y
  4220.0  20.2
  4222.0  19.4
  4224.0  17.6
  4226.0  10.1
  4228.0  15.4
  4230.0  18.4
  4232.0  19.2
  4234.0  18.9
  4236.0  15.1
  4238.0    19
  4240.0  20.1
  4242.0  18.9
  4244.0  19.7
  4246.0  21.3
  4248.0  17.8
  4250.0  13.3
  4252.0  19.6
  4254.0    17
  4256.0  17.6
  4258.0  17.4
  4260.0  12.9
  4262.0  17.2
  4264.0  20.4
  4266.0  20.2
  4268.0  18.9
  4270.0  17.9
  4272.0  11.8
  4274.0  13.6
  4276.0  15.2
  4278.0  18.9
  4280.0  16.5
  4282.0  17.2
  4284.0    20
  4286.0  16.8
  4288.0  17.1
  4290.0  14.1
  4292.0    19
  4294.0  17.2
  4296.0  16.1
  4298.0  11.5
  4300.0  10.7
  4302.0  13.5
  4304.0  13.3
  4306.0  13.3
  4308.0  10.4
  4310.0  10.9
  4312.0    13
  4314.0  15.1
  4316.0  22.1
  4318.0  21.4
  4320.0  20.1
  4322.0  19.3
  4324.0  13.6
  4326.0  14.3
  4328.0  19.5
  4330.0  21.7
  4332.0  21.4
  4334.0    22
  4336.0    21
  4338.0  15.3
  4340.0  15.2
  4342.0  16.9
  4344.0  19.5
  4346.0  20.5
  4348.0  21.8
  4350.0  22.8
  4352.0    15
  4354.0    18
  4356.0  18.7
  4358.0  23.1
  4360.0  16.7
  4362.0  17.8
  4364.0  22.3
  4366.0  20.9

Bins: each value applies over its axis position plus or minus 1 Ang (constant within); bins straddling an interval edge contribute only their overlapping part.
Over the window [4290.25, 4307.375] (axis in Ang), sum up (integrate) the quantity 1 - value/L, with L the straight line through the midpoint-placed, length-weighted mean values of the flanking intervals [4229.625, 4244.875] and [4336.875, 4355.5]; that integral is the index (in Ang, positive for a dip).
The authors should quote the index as 3.9 Ang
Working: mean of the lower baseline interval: 18.7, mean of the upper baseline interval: 18.4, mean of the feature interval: 14.2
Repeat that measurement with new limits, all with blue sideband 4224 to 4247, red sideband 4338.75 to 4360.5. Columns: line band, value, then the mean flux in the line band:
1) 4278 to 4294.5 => 0.9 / 17.3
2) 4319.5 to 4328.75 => 0.8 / 17.2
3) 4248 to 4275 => 1.9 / 16.8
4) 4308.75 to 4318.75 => 1.3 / 16.2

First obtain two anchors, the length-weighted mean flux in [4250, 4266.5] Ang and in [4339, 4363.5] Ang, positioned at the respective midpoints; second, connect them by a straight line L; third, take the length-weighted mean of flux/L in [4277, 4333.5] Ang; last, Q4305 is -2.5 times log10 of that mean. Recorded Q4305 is 0.11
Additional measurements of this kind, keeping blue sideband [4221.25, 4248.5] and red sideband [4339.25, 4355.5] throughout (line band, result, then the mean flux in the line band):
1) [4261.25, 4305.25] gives 0.13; 16.2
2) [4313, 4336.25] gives -0.04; 19.2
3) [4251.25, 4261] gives 0.08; 16.8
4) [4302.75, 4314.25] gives 0.42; 12.5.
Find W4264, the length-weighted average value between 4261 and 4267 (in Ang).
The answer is 19.3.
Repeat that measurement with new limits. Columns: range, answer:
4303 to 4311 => 12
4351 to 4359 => 18.7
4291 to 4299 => 16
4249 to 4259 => 17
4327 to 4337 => 21.1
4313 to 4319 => 19.5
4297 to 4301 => 11.1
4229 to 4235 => 18.8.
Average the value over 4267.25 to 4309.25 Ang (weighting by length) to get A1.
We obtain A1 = 15.3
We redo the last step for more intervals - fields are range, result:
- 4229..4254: 18.4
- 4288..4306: 14.5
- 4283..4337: 16.6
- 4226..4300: 17.1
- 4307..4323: 16.5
